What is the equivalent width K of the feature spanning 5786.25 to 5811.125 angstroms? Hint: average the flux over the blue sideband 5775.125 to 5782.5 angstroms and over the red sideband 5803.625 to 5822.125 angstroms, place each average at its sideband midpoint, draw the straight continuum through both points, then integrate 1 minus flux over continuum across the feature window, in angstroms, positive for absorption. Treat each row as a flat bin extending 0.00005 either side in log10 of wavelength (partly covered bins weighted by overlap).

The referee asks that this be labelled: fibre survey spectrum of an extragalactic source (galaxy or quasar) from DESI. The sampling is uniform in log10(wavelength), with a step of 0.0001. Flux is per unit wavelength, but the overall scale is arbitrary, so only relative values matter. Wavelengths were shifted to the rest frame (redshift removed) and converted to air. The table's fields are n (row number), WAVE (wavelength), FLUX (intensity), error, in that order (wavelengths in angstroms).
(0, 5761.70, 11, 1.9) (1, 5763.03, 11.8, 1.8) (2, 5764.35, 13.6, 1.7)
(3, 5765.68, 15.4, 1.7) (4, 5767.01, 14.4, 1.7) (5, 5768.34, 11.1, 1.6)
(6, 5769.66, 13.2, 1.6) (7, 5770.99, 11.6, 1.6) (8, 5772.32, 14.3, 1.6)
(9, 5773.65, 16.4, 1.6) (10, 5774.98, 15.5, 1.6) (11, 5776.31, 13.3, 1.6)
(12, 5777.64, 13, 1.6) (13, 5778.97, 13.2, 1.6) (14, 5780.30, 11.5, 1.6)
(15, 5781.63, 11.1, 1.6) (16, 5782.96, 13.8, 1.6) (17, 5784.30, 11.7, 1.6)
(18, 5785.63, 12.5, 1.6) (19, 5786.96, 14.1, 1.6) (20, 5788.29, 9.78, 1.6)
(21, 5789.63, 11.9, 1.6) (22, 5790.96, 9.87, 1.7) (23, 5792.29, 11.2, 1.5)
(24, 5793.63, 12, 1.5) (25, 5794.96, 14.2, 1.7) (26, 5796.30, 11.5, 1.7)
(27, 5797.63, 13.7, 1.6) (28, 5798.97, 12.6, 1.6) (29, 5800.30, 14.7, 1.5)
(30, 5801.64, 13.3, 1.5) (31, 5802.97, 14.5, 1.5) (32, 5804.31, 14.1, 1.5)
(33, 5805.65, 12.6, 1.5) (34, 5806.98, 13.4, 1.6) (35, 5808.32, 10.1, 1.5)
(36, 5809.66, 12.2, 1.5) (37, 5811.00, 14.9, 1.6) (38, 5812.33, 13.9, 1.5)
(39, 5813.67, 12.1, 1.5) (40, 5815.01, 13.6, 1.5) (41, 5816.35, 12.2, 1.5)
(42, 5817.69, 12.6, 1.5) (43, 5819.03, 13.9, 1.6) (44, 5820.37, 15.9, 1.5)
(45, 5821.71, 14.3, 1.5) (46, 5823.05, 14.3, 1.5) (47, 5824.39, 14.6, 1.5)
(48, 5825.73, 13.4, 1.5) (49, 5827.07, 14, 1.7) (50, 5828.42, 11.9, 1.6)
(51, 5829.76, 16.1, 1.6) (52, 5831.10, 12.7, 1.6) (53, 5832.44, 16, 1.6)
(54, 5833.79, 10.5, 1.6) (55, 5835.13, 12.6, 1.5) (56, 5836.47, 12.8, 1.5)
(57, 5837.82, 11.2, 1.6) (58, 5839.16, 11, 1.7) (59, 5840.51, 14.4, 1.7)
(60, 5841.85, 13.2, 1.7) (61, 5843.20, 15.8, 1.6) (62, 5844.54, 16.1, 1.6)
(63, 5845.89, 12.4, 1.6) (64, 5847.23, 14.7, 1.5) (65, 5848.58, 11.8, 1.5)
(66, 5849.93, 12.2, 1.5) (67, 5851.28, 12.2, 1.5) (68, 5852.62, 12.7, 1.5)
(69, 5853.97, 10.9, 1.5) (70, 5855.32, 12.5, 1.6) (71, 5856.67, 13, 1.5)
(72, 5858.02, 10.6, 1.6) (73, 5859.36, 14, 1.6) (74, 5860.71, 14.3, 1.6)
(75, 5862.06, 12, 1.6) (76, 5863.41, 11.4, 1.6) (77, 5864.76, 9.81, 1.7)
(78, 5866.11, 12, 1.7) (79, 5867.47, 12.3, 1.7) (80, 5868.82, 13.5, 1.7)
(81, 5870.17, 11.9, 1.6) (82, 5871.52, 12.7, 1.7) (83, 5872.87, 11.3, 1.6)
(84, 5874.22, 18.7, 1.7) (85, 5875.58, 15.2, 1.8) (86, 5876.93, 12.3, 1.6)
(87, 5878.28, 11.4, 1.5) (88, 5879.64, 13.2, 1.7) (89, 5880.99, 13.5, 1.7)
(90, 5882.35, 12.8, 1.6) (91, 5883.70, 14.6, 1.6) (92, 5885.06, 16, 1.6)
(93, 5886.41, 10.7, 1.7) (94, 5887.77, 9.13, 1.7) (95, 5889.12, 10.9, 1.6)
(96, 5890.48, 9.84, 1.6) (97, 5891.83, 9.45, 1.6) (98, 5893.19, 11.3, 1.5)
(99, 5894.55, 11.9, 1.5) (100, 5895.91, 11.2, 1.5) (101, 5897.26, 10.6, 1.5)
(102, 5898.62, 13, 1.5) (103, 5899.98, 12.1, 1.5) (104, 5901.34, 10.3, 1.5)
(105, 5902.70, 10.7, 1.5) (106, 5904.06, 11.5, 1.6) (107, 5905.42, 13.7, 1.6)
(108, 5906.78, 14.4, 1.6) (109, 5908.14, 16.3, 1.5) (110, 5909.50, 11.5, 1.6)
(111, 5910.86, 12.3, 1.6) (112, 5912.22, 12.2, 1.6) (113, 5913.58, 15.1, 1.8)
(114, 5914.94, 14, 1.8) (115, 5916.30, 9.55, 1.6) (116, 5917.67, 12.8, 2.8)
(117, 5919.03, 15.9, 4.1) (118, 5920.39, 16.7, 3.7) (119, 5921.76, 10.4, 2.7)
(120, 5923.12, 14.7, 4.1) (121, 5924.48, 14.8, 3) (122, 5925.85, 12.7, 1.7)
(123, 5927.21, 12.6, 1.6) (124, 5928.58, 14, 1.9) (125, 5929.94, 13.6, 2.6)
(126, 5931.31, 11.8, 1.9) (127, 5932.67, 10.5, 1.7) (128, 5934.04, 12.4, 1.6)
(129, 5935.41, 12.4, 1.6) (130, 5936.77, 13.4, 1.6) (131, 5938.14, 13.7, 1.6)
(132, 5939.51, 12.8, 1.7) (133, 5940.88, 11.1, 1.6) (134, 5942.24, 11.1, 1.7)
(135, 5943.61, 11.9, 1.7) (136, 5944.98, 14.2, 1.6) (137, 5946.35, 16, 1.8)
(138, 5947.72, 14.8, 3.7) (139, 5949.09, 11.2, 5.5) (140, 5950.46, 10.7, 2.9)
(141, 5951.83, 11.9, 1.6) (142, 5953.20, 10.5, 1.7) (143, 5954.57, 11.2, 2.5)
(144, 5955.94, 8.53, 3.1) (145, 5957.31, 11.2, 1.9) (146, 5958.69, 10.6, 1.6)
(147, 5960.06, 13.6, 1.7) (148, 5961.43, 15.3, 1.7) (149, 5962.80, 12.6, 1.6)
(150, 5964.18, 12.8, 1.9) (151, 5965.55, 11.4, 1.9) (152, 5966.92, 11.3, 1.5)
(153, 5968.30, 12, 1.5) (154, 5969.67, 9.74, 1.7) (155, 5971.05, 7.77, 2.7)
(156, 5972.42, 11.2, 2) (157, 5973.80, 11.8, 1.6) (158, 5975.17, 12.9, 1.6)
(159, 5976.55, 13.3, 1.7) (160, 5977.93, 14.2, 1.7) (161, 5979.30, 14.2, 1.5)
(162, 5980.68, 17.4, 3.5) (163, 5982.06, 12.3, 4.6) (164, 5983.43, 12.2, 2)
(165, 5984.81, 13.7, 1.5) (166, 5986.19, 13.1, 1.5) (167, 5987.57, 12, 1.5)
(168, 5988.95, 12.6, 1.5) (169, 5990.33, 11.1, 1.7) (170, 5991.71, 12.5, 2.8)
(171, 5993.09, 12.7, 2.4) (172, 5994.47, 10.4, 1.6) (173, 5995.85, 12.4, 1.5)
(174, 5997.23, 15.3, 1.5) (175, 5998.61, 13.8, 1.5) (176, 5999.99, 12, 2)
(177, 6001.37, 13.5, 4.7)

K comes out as 0.8 angstroms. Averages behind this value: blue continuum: 12.7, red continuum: 13.3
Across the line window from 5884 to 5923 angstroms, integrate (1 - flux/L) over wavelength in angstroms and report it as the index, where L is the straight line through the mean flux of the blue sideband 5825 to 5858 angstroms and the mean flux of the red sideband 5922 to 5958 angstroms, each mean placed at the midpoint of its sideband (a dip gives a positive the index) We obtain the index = 1.0 angstroms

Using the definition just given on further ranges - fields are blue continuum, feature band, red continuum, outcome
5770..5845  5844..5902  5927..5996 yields 2.0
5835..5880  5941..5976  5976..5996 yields 2.9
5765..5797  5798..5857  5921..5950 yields -2.2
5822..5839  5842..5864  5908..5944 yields 0.5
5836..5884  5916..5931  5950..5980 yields -1.6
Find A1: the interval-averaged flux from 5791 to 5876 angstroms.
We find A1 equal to 13.1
